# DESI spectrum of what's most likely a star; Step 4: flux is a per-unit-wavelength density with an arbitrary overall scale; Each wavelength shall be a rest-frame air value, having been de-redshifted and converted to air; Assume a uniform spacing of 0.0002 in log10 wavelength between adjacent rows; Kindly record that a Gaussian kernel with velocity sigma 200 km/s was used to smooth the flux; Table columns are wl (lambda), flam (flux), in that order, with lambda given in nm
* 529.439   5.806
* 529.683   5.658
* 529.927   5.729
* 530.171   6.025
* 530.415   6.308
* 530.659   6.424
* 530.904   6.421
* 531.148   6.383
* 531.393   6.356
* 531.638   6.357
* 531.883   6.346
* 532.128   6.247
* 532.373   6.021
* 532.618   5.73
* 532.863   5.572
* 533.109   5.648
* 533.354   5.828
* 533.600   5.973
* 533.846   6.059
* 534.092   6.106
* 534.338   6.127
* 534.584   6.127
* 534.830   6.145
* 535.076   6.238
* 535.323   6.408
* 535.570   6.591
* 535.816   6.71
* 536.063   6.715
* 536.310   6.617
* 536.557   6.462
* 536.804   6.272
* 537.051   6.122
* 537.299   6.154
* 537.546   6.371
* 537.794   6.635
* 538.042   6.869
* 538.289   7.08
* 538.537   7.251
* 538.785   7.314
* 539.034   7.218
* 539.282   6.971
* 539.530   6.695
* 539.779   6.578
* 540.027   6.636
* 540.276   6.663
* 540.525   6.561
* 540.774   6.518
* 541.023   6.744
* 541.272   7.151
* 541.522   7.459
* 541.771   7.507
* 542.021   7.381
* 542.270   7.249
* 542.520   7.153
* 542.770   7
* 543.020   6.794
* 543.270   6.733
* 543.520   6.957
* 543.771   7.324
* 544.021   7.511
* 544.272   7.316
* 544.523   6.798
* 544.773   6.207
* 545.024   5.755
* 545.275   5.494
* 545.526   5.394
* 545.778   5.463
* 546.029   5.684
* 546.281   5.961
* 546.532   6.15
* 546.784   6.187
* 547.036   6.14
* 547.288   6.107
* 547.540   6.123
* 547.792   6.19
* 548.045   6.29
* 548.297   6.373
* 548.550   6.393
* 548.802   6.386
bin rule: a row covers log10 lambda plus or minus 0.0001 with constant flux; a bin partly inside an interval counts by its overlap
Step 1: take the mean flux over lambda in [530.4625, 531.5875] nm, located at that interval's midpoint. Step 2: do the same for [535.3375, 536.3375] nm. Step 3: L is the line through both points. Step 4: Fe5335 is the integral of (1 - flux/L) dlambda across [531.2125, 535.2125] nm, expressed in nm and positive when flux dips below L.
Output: 0.27 nm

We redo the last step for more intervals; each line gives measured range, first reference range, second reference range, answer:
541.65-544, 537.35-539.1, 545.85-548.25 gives -0.236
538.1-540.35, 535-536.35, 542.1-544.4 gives -0.040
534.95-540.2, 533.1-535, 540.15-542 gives -0.132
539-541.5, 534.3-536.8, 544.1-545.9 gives -0.211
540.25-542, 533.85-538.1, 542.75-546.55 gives -0.163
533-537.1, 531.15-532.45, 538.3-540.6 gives 0.185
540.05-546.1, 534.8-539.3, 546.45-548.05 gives -0.331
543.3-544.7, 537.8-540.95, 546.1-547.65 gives -0.160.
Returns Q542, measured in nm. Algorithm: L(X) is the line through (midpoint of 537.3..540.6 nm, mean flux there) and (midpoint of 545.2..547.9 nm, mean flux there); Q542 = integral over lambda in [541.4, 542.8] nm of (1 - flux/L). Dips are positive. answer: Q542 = -0.19 nm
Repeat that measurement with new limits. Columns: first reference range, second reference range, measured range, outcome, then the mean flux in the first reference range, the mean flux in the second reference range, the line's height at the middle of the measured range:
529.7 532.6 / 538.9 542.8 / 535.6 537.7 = 0.06 nm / 6.2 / 6.97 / 6.63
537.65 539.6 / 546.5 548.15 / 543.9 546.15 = 0.08 nm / 7.01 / 6.17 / 6.39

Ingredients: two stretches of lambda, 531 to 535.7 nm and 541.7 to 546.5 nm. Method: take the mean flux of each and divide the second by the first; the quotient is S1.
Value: 1.08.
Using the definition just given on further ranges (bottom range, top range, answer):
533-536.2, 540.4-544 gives 1.14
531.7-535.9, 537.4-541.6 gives 1.12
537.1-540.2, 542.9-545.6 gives 0.97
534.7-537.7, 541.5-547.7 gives 1.02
